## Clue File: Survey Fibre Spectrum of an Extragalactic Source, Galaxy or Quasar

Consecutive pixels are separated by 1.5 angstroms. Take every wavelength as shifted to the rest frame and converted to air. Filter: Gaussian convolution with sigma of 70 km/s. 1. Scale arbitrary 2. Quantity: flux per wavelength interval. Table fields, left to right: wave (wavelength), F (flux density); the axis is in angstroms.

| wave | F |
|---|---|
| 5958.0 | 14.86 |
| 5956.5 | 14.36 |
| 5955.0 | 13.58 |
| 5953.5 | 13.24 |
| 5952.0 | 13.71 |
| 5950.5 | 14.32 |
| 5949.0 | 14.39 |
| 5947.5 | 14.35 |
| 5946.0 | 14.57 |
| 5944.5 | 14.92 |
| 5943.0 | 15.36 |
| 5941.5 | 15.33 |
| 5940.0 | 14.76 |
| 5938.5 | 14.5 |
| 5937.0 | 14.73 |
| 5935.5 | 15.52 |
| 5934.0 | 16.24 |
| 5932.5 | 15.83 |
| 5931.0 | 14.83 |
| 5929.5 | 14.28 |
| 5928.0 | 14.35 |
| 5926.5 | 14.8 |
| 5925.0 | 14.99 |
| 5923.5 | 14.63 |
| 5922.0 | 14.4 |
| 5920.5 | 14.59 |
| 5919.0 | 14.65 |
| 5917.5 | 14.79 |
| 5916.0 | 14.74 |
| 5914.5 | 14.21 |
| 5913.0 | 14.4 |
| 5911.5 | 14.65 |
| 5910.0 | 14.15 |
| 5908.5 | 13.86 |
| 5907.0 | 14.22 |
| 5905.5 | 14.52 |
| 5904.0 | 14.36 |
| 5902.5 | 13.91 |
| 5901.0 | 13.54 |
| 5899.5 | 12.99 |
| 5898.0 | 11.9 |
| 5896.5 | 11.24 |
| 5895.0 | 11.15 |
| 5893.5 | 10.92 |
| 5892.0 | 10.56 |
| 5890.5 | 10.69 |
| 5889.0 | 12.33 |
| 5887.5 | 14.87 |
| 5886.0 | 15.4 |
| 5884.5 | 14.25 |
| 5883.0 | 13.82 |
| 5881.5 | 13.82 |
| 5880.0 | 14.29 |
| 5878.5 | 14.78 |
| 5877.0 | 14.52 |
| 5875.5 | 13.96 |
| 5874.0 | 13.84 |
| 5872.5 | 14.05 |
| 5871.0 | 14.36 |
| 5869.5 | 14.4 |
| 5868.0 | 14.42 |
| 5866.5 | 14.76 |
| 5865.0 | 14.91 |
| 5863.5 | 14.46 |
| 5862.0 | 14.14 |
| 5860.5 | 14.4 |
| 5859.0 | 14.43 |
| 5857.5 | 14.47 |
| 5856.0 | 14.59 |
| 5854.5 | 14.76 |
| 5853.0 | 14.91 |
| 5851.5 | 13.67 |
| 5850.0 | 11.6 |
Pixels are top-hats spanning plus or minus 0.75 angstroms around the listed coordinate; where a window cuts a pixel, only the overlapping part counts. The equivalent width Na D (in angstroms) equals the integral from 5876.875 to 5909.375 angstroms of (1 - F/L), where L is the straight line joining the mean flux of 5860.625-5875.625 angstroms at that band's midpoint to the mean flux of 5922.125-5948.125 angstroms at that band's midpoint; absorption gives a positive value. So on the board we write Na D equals 2.9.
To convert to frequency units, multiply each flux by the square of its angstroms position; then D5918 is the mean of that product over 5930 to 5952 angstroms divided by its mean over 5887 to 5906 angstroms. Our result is 1.21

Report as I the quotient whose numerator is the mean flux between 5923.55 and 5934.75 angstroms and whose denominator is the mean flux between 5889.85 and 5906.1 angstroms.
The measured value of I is 1.2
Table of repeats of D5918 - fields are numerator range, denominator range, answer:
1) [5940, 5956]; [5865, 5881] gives 1.03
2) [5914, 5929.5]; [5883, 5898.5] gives 1.19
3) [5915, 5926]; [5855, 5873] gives 1.03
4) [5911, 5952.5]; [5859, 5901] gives 1.11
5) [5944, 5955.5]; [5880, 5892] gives 1.07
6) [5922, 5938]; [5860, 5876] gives 1.07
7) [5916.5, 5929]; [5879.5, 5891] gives 1.08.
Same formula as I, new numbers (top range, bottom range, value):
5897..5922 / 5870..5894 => 1.04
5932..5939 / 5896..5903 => 1.21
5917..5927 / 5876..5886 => 1.03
